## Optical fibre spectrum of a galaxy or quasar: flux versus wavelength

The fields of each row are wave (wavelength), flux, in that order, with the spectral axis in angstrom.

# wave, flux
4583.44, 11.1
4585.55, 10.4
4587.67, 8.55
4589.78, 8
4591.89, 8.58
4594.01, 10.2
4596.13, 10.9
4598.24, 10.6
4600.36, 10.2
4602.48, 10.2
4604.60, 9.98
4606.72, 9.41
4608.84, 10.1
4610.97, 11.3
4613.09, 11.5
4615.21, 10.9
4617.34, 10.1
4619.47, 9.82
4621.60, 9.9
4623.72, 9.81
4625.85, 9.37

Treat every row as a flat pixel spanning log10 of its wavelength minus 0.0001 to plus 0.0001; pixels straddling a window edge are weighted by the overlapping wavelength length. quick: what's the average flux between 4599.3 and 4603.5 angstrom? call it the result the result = 10.2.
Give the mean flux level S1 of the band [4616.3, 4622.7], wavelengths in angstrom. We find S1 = 9.94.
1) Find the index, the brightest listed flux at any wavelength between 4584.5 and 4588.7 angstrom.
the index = 10.4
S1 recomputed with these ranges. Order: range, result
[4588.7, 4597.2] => 9.43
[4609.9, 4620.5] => 10.7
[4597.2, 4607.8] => 10.1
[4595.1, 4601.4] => 10.6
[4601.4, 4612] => 10.2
